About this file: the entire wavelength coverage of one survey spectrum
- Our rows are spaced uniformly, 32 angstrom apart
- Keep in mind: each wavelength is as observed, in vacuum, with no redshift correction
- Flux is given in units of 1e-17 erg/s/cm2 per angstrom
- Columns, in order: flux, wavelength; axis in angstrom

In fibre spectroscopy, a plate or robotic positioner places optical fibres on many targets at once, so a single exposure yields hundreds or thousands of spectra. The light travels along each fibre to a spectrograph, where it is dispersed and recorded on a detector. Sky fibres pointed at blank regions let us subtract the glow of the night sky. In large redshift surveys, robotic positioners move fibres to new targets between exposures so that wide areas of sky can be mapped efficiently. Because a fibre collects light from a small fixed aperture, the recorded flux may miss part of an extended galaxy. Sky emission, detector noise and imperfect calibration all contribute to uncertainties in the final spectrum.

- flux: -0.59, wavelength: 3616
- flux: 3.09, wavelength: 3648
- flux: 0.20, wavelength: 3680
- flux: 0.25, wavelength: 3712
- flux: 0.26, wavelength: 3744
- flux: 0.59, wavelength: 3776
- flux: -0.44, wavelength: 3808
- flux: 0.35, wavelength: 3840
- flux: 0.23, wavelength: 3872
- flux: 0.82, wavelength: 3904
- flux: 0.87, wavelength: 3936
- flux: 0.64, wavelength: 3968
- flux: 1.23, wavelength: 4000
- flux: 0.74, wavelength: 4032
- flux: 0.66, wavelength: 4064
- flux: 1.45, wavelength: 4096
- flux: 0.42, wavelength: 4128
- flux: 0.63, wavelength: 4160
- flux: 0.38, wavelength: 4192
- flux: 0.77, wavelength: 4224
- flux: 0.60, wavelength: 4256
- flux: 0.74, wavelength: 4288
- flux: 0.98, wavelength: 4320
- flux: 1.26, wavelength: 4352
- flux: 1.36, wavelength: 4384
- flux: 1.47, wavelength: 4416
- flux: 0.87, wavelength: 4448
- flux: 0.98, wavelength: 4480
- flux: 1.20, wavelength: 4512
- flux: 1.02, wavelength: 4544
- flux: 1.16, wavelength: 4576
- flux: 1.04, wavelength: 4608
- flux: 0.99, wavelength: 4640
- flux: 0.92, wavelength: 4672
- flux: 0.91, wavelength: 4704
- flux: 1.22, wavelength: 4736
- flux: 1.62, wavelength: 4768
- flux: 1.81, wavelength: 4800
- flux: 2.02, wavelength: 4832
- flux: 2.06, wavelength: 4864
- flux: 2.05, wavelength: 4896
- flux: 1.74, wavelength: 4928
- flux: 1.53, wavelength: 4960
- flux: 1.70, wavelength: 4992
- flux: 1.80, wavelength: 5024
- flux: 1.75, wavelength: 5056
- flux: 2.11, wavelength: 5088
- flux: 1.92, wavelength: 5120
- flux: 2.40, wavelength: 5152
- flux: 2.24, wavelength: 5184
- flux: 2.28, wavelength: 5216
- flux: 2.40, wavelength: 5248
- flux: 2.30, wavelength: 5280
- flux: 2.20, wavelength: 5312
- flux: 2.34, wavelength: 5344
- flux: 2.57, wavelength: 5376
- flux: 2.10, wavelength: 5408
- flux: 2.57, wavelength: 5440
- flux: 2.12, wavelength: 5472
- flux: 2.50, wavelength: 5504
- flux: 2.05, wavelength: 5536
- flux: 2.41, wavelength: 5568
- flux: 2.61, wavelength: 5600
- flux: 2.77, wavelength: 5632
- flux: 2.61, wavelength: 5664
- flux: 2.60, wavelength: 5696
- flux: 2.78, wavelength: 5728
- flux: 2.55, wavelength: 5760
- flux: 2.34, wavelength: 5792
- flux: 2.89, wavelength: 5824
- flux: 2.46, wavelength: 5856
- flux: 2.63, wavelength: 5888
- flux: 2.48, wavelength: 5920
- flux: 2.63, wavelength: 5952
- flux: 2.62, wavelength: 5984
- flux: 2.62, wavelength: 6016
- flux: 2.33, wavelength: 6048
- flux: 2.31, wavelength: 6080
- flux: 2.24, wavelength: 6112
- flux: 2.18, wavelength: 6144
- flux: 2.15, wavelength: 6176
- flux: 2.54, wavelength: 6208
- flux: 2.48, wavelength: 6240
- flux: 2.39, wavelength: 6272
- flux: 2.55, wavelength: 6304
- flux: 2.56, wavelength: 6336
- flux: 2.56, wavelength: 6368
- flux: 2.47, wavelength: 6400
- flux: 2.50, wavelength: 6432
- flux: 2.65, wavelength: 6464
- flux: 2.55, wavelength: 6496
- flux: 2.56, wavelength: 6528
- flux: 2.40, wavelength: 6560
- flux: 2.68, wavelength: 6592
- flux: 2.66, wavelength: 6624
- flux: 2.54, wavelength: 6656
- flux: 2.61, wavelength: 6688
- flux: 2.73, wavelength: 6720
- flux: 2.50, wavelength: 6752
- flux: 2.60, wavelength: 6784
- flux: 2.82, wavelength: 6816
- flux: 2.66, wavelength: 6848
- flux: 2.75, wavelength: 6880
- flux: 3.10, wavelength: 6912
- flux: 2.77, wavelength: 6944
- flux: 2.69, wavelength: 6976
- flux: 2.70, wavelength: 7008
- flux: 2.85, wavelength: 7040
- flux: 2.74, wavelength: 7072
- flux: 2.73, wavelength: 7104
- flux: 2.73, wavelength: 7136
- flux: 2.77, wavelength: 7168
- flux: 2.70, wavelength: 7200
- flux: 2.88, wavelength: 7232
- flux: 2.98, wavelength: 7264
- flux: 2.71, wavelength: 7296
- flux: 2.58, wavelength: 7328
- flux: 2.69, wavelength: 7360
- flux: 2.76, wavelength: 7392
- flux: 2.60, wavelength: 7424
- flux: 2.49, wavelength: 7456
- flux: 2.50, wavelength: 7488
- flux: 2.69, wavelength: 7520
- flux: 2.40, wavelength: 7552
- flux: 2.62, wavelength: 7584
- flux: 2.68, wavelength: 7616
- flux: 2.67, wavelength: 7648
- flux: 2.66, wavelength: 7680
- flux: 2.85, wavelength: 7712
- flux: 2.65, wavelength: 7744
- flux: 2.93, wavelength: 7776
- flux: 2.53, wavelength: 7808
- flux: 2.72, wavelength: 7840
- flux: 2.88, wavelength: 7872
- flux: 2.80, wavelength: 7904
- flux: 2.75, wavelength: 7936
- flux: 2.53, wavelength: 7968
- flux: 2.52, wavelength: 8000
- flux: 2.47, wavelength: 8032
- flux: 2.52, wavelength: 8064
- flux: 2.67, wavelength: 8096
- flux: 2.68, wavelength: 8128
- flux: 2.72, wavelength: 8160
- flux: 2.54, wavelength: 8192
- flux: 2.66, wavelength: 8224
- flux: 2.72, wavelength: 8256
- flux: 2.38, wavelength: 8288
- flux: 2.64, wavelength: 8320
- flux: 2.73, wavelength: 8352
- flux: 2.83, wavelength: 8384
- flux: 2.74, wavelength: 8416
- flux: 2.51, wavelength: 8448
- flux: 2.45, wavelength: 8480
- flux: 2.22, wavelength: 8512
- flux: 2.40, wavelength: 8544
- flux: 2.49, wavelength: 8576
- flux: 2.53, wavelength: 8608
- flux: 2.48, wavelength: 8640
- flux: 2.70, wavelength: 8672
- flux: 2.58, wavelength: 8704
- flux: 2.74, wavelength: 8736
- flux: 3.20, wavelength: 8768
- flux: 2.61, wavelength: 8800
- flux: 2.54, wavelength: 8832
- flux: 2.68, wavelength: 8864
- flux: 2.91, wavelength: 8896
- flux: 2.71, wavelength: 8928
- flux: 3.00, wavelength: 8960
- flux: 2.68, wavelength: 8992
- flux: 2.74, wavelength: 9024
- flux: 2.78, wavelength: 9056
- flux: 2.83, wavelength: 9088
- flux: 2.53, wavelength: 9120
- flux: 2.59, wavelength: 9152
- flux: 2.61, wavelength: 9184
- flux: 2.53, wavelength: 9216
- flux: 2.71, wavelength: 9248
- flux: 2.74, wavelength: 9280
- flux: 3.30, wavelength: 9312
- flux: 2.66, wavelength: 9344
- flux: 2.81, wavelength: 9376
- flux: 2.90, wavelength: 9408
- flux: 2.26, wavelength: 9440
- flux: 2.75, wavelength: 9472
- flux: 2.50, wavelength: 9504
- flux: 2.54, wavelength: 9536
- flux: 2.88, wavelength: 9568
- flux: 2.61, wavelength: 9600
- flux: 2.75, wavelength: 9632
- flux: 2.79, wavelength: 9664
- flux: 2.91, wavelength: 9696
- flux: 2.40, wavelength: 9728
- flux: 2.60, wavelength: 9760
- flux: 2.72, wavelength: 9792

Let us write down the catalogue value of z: 0.190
